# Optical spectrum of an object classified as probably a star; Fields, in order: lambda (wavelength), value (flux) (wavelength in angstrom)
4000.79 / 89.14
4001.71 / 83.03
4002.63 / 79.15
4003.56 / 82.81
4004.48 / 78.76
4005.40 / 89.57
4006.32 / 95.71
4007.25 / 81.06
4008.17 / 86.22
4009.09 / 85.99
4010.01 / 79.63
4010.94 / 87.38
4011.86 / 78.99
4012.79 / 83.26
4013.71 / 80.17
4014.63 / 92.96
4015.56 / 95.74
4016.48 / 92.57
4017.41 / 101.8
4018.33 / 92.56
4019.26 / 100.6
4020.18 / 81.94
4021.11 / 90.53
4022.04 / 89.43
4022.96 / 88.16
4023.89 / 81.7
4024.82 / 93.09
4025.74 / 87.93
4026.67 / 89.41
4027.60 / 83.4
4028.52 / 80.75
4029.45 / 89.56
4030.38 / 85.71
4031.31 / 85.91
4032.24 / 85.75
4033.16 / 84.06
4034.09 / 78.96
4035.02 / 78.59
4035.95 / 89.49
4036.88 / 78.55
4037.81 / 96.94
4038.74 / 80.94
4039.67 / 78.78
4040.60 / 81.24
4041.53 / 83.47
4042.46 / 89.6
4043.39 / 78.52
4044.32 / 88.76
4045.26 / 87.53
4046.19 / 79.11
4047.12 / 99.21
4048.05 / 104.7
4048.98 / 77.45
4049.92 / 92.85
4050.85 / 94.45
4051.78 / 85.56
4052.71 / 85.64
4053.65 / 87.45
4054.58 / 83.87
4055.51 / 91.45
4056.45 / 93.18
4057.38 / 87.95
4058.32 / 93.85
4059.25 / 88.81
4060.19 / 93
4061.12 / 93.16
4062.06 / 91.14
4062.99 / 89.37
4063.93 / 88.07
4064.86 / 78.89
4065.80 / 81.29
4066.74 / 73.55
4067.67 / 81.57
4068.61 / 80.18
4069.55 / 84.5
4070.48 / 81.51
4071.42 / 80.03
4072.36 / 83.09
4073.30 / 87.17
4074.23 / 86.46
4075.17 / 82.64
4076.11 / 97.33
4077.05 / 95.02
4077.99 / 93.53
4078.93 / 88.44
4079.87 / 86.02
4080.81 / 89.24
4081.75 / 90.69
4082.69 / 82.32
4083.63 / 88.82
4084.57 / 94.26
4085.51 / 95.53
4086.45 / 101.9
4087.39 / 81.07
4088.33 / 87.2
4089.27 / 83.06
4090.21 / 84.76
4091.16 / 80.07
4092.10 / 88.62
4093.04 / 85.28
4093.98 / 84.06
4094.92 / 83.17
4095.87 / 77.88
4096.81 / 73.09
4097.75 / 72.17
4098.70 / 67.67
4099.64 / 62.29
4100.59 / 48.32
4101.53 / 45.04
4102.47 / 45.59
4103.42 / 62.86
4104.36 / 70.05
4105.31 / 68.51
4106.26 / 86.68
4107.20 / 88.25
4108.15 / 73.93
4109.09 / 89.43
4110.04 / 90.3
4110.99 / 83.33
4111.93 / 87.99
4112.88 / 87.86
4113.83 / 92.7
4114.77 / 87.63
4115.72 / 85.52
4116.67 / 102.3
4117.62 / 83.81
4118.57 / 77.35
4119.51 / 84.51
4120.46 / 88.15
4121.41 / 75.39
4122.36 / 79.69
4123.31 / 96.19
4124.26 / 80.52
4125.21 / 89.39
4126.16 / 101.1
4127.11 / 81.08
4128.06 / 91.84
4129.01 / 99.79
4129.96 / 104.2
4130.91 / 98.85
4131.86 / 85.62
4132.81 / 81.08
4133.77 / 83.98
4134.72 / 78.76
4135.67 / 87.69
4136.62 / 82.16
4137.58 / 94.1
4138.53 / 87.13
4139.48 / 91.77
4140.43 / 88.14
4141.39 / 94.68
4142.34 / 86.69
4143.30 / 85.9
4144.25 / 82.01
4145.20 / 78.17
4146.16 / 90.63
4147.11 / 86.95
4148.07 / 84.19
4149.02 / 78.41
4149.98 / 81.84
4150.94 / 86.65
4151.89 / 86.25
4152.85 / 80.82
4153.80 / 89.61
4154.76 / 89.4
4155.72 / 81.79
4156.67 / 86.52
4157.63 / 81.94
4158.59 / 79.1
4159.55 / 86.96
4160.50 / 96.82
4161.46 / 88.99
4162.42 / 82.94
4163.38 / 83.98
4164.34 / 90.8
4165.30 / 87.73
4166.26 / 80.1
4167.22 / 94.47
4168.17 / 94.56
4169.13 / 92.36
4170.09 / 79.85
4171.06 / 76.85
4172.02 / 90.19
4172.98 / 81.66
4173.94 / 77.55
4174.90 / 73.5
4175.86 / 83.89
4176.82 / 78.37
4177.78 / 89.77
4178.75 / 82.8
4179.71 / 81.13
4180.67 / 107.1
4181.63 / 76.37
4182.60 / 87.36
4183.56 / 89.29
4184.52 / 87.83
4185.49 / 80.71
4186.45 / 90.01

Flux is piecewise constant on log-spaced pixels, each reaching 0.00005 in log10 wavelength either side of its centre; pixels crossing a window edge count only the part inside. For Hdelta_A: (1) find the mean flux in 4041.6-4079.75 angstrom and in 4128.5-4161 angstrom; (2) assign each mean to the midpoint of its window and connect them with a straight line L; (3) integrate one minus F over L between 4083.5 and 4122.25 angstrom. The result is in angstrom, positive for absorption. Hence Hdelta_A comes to 3.1 angstrom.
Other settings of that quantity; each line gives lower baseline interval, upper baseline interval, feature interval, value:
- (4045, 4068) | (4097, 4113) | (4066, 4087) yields -1.54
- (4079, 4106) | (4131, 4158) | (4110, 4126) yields -0.99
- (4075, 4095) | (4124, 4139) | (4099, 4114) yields 2.60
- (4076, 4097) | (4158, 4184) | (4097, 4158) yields 2.42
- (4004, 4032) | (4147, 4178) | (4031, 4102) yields 1.72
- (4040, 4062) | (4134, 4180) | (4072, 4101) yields 1.20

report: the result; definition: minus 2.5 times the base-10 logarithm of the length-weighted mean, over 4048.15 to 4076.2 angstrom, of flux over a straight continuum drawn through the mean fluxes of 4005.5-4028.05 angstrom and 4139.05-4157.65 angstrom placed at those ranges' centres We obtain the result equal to 0.01 mag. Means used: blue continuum 88.4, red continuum 85.7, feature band 86.6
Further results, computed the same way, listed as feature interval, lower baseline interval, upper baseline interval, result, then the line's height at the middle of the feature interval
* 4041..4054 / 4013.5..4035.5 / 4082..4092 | -0.001 mag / 88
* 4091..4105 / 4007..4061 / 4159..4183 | 0.240 mag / 86.7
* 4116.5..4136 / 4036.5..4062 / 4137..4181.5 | -0.017 mag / 86.5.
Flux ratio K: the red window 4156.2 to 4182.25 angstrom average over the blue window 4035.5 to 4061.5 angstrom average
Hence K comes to 0.97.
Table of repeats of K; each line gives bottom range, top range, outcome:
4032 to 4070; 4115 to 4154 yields 1.01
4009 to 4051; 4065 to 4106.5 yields 0.92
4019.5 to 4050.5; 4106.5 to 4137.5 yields 1.02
